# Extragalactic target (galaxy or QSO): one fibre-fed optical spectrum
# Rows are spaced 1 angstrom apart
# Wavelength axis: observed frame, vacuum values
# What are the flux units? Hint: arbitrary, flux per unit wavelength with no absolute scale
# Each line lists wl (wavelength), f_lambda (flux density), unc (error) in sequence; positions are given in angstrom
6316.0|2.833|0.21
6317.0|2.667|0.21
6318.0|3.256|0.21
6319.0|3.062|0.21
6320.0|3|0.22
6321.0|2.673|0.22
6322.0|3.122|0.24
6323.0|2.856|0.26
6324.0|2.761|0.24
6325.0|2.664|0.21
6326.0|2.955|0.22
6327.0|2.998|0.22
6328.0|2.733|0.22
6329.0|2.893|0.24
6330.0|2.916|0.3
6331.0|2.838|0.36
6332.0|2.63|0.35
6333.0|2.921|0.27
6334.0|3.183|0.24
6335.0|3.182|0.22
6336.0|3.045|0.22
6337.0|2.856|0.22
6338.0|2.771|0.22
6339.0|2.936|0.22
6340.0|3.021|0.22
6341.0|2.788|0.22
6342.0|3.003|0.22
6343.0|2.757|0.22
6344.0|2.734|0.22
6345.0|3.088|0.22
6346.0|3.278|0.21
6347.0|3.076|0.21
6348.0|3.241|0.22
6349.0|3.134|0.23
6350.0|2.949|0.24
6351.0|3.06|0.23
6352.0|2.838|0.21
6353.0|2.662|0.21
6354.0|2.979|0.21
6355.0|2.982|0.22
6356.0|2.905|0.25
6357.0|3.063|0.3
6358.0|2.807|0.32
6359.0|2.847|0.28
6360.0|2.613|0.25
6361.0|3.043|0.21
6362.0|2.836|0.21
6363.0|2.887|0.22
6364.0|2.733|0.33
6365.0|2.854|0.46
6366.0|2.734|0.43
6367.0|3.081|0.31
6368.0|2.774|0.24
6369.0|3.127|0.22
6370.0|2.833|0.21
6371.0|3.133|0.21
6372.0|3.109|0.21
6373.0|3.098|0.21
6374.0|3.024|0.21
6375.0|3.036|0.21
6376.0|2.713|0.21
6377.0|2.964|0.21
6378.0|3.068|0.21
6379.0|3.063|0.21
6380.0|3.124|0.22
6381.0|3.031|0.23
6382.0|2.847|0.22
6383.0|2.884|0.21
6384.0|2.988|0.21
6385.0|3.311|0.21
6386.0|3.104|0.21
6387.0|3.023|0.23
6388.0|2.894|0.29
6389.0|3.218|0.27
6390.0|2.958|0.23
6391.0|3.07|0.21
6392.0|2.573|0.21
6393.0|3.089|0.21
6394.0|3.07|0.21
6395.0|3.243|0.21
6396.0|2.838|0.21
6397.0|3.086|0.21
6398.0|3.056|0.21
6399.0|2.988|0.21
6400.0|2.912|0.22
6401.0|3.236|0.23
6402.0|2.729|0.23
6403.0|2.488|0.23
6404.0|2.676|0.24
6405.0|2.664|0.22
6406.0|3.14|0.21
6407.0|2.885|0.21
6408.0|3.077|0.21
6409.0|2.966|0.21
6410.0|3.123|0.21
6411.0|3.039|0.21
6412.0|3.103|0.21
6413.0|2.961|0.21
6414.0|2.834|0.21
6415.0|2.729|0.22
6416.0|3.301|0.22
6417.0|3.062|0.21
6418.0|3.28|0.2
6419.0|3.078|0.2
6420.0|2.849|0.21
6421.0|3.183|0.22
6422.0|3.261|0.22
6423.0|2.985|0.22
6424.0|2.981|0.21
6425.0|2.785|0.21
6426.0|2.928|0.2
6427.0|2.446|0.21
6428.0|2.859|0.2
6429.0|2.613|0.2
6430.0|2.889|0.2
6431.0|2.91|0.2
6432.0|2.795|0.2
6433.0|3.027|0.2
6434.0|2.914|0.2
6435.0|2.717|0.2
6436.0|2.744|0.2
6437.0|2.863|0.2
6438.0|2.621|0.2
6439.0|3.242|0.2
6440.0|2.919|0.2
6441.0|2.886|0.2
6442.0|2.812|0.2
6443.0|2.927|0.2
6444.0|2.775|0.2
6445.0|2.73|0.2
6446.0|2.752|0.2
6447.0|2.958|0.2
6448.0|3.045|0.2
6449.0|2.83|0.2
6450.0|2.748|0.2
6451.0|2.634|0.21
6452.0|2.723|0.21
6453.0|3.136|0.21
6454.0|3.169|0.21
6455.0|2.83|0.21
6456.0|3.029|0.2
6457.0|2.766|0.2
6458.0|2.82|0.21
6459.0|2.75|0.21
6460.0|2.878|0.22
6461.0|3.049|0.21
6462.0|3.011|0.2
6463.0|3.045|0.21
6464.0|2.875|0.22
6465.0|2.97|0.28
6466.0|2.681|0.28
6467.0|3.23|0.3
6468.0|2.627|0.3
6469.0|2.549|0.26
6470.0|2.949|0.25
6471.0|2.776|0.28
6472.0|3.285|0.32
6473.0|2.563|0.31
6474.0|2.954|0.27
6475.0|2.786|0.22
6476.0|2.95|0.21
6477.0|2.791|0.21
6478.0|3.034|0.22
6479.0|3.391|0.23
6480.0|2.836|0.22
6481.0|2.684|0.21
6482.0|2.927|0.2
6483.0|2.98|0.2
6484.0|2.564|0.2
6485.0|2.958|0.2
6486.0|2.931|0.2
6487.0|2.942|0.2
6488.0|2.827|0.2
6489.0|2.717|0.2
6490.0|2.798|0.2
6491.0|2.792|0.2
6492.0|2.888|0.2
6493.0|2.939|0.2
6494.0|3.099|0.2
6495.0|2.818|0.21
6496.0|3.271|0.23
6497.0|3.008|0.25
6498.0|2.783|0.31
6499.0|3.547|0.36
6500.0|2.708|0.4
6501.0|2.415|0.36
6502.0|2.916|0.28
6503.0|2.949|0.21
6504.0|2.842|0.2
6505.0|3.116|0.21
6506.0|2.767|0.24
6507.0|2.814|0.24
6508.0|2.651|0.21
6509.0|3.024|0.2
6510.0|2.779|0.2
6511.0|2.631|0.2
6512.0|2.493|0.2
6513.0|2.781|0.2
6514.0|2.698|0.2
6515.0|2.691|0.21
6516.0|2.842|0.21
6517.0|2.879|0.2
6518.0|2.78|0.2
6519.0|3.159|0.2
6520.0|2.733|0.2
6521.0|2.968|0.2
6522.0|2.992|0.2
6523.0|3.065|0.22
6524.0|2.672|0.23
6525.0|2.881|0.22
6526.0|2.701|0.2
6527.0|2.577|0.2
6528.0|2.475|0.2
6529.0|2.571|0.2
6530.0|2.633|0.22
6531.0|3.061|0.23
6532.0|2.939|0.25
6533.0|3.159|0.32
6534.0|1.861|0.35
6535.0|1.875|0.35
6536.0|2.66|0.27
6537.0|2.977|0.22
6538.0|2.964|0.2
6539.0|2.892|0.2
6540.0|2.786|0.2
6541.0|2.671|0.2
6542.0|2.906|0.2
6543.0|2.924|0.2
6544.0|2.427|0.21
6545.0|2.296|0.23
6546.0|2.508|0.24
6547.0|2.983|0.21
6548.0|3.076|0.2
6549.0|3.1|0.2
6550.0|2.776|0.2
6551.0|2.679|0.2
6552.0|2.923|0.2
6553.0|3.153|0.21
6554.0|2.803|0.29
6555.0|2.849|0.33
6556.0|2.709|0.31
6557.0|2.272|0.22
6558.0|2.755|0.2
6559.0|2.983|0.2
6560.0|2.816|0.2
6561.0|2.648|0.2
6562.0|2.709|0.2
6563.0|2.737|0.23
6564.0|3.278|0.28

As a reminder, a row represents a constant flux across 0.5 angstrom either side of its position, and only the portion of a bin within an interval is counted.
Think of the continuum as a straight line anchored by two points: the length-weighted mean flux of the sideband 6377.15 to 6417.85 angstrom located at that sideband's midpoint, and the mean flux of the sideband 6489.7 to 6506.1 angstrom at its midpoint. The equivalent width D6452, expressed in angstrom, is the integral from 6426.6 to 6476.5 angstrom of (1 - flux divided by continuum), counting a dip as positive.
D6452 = 1.57 angstrom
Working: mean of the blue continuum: 2.99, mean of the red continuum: 2.93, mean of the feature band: 2.86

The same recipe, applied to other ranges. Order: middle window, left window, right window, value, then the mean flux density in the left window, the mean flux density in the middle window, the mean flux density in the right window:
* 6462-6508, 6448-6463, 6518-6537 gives -1.1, 2.89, 2.89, 2.73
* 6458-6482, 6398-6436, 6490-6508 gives 0.2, 2.93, 2.9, 2.91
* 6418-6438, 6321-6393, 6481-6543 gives 0.0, 2.95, 2.89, 2.82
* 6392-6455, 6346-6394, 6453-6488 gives 0.3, 2.97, 2.92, 2.9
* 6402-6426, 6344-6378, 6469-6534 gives -0.5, 2.95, 2.97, 2.85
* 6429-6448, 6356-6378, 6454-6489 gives 0.3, 2.92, 2.86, 2.89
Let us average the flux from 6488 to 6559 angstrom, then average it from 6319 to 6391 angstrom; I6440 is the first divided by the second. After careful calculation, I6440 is 0.9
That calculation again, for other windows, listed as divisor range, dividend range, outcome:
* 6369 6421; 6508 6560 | 0.92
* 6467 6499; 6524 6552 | 0.94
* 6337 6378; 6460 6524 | 0.98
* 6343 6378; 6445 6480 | 0.98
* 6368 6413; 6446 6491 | 0.97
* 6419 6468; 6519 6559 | 0.96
